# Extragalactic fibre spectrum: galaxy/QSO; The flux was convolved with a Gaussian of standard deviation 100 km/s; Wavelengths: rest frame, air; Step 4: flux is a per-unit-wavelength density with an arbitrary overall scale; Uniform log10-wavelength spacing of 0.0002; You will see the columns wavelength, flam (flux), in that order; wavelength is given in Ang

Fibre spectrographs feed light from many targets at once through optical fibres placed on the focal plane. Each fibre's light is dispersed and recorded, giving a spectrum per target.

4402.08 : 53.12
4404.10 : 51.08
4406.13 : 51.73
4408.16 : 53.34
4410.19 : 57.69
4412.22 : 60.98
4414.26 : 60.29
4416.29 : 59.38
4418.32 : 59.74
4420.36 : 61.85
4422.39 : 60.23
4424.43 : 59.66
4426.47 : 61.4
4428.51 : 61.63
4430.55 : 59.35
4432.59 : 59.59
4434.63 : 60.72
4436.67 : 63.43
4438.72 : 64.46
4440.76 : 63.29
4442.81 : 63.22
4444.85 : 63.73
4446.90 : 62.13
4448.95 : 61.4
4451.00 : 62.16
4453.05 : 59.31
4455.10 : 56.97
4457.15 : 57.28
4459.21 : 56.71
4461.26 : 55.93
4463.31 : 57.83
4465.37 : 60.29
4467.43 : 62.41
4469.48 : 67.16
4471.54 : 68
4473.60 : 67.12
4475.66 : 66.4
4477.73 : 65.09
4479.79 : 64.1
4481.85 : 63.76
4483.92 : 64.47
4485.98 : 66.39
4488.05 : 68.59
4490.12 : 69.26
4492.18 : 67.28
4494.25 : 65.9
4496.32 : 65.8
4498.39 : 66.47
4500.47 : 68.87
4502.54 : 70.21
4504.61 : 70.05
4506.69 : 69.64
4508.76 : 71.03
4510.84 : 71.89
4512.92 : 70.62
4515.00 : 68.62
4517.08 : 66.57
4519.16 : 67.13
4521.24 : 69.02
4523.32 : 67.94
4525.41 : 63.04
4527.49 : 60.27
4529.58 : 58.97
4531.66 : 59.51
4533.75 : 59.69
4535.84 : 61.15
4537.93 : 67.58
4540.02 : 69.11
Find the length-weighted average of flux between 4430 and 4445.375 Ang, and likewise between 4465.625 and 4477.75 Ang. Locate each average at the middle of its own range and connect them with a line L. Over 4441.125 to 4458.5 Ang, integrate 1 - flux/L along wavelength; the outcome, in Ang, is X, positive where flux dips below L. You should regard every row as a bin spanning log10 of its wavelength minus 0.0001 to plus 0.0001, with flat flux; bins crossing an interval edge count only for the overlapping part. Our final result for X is 0.7 Ang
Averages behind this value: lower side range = 62.3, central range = 60.8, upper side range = 65.7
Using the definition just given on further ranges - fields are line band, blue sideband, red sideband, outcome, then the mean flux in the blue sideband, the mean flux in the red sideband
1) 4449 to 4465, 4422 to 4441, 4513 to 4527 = 1.18 Ang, 61.3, 67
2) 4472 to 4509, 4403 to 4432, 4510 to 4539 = -2.46 Ang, 58.5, 65.1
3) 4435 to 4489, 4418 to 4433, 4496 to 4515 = 1.55 Ang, 60.5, 69.5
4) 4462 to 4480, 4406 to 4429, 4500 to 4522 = 0.26 Ang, 59.2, 69.5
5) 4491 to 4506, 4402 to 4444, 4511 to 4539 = -1.04 Ang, 59.5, 64.8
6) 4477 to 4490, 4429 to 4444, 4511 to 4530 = -0.25 Ang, 62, 66.3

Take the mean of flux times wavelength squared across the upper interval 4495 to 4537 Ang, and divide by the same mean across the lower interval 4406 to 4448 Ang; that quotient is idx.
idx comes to 1.14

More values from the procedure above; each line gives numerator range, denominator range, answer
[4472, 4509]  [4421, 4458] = 1.12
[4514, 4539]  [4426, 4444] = 1.08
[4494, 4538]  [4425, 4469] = 1.13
